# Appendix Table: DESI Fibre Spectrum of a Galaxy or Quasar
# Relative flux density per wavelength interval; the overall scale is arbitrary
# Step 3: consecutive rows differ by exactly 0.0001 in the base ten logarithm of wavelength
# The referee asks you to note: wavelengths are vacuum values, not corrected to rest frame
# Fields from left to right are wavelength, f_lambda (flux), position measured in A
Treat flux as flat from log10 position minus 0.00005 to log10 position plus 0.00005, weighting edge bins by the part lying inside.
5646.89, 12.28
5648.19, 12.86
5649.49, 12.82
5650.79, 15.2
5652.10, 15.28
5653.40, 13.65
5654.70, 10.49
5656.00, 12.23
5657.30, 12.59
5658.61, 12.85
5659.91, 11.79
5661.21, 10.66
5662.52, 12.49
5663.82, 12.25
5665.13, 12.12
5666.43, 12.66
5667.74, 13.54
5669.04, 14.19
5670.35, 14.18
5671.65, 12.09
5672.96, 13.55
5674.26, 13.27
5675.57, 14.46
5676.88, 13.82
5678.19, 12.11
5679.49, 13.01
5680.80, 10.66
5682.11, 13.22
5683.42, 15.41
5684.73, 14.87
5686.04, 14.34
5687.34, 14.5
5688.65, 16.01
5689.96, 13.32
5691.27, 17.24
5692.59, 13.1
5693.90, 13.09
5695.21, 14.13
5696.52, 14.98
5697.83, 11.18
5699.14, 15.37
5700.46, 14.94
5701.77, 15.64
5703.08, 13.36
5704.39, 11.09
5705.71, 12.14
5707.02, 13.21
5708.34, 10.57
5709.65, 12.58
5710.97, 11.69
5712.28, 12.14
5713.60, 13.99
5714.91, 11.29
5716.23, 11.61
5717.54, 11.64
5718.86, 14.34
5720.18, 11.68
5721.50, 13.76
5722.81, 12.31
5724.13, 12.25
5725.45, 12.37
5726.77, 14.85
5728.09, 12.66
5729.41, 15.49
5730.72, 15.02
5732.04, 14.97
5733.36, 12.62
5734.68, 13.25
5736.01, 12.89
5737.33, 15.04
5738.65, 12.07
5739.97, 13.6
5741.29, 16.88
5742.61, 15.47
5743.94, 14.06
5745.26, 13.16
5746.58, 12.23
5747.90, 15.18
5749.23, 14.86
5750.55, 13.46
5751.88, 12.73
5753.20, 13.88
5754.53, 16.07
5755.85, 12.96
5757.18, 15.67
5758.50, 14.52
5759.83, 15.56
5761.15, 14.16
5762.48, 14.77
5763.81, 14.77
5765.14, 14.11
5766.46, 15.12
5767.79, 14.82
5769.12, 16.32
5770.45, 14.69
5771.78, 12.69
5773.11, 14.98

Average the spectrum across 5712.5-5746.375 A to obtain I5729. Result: 13.5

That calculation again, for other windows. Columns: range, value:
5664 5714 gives 13.5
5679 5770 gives 13.8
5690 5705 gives 14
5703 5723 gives 12.3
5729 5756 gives 14.1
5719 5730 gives 13.2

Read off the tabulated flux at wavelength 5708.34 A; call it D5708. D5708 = 10.57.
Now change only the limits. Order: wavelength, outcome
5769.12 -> 16.32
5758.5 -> 14.52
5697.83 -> 11.18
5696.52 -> 14.98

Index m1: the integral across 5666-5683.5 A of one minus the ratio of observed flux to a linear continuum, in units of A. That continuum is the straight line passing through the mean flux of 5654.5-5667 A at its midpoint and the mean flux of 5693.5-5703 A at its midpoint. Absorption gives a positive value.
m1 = -0.5 A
